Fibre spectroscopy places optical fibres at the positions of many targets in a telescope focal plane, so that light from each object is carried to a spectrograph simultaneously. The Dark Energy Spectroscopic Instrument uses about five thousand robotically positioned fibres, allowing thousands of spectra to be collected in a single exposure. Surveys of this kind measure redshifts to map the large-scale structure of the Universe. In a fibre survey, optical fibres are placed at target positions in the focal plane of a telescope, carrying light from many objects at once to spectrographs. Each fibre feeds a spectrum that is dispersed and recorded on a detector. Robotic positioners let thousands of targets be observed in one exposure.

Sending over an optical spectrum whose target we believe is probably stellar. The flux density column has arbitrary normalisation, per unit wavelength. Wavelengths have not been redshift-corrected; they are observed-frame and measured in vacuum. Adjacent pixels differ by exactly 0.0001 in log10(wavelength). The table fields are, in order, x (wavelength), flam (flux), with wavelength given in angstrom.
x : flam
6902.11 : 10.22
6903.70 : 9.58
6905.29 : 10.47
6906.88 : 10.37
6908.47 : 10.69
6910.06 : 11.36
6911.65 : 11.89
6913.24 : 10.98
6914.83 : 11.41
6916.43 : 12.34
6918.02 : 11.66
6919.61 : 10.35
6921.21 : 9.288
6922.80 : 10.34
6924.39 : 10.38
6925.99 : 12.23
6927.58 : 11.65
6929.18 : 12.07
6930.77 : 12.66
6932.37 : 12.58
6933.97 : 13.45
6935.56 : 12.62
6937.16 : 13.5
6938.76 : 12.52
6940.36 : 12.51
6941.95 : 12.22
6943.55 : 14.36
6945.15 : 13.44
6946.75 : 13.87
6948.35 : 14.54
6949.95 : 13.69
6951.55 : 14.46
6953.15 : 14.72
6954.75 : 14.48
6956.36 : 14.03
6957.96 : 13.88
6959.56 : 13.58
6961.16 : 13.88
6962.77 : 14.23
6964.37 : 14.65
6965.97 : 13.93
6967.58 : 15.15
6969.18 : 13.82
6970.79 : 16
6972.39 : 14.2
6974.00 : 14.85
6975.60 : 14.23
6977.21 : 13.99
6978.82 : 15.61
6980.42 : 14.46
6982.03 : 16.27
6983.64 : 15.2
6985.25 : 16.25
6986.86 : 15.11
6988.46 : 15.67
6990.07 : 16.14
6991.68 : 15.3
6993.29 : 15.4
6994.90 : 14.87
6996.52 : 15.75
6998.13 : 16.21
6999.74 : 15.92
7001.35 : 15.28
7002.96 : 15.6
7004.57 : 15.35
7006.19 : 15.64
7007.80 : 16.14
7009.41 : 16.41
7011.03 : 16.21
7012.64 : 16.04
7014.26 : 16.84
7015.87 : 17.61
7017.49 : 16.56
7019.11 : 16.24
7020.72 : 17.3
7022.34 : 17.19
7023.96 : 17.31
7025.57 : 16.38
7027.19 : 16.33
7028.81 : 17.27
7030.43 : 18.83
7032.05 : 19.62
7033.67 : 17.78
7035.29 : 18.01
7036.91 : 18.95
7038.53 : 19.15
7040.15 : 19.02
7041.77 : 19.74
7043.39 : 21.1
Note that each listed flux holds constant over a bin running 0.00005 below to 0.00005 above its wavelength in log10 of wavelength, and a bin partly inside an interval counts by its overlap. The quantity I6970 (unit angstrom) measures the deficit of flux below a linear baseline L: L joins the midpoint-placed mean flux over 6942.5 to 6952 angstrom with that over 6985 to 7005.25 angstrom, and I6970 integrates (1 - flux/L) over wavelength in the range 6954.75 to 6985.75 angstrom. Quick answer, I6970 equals 0.30 angstrom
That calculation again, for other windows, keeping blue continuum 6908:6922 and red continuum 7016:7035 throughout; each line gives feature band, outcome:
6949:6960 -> -0.7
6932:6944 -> -0.5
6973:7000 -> -0.3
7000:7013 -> 0.4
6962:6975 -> -0.4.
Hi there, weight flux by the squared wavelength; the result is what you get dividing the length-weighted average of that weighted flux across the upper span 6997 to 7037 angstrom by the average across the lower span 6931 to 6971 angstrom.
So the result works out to 1.24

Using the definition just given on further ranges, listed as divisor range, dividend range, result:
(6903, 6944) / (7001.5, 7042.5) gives 1.52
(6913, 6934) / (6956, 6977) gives 1.27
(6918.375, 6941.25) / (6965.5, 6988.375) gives 1.28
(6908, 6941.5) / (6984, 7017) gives 1.38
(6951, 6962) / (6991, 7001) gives 1.11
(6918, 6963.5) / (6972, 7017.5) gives 1.23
